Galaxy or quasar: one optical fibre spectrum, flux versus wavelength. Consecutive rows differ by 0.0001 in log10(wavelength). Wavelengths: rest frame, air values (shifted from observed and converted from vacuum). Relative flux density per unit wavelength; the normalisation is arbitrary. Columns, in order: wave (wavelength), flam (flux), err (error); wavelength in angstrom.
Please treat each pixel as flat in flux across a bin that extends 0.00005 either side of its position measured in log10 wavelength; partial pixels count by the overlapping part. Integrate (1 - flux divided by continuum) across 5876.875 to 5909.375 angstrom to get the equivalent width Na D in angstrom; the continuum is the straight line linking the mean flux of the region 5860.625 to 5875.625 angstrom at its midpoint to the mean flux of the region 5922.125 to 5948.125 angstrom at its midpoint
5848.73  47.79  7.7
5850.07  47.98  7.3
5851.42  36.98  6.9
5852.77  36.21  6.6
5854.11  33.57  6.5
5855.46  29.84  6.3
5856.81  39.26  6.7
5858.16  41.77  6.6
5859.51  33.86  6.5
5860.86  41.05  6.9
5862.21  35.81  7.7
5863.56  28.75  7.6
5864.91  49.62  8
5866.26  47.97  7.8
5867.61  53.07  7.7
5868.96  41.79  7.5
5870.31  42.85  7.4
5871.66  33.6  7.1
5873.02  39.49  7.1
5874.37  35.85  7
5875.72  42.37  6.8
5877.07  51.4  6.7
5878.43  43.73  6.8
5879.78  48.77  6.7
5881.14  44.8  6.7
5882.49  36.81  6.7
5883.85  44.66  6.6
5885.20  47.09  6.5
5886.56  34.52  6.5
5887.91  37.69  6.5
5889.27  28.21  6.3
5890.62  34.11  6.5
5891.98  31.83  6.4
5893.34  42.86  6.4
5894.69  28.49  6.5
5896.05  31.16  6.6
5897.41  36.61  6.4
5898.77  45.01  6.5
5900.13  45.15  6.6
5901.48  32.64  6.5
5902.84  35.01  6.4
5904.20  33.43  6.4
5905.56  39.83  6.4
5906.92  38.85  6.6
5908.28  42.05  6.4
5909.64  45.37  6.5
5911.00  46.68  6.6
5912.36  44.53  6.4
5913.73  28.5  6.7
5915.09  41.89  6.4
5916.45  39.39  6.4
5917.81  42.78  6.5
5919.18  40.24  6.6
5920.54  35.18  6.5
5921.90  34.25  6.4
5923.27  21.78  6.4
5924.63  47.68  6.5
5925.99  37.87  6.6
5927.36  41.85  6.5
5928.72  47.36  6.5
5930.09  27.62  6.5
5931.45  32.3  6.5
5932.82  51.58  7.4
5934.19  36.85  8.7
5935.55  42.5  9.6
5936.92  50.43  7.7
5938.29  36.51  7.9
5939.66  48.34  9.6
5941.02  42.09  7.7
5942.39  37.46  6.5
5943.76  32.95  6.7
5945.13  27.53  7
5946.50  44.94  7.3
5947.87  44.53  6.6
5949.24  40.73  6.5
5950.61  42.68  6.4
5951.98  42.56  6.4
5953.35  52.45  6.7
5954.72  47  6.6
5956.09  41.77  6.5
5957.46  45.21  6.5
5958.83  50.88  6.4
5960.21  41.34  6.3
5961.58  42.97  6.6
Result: 1.25 angstrom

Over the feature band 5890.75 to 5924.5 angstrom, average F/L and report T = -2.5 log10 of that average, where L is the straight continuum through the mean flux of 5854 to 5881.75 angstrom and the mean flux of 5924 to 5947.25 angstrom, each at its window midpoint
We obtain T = 0.08 mag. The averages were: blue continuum 41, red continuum 40.3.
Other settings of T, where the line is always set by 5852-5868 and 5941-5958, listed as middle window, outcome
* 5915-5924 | 0.128 mag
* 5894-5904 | 0.112 mag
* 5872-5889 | -0.058 mag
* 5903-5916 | 0.015 mag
